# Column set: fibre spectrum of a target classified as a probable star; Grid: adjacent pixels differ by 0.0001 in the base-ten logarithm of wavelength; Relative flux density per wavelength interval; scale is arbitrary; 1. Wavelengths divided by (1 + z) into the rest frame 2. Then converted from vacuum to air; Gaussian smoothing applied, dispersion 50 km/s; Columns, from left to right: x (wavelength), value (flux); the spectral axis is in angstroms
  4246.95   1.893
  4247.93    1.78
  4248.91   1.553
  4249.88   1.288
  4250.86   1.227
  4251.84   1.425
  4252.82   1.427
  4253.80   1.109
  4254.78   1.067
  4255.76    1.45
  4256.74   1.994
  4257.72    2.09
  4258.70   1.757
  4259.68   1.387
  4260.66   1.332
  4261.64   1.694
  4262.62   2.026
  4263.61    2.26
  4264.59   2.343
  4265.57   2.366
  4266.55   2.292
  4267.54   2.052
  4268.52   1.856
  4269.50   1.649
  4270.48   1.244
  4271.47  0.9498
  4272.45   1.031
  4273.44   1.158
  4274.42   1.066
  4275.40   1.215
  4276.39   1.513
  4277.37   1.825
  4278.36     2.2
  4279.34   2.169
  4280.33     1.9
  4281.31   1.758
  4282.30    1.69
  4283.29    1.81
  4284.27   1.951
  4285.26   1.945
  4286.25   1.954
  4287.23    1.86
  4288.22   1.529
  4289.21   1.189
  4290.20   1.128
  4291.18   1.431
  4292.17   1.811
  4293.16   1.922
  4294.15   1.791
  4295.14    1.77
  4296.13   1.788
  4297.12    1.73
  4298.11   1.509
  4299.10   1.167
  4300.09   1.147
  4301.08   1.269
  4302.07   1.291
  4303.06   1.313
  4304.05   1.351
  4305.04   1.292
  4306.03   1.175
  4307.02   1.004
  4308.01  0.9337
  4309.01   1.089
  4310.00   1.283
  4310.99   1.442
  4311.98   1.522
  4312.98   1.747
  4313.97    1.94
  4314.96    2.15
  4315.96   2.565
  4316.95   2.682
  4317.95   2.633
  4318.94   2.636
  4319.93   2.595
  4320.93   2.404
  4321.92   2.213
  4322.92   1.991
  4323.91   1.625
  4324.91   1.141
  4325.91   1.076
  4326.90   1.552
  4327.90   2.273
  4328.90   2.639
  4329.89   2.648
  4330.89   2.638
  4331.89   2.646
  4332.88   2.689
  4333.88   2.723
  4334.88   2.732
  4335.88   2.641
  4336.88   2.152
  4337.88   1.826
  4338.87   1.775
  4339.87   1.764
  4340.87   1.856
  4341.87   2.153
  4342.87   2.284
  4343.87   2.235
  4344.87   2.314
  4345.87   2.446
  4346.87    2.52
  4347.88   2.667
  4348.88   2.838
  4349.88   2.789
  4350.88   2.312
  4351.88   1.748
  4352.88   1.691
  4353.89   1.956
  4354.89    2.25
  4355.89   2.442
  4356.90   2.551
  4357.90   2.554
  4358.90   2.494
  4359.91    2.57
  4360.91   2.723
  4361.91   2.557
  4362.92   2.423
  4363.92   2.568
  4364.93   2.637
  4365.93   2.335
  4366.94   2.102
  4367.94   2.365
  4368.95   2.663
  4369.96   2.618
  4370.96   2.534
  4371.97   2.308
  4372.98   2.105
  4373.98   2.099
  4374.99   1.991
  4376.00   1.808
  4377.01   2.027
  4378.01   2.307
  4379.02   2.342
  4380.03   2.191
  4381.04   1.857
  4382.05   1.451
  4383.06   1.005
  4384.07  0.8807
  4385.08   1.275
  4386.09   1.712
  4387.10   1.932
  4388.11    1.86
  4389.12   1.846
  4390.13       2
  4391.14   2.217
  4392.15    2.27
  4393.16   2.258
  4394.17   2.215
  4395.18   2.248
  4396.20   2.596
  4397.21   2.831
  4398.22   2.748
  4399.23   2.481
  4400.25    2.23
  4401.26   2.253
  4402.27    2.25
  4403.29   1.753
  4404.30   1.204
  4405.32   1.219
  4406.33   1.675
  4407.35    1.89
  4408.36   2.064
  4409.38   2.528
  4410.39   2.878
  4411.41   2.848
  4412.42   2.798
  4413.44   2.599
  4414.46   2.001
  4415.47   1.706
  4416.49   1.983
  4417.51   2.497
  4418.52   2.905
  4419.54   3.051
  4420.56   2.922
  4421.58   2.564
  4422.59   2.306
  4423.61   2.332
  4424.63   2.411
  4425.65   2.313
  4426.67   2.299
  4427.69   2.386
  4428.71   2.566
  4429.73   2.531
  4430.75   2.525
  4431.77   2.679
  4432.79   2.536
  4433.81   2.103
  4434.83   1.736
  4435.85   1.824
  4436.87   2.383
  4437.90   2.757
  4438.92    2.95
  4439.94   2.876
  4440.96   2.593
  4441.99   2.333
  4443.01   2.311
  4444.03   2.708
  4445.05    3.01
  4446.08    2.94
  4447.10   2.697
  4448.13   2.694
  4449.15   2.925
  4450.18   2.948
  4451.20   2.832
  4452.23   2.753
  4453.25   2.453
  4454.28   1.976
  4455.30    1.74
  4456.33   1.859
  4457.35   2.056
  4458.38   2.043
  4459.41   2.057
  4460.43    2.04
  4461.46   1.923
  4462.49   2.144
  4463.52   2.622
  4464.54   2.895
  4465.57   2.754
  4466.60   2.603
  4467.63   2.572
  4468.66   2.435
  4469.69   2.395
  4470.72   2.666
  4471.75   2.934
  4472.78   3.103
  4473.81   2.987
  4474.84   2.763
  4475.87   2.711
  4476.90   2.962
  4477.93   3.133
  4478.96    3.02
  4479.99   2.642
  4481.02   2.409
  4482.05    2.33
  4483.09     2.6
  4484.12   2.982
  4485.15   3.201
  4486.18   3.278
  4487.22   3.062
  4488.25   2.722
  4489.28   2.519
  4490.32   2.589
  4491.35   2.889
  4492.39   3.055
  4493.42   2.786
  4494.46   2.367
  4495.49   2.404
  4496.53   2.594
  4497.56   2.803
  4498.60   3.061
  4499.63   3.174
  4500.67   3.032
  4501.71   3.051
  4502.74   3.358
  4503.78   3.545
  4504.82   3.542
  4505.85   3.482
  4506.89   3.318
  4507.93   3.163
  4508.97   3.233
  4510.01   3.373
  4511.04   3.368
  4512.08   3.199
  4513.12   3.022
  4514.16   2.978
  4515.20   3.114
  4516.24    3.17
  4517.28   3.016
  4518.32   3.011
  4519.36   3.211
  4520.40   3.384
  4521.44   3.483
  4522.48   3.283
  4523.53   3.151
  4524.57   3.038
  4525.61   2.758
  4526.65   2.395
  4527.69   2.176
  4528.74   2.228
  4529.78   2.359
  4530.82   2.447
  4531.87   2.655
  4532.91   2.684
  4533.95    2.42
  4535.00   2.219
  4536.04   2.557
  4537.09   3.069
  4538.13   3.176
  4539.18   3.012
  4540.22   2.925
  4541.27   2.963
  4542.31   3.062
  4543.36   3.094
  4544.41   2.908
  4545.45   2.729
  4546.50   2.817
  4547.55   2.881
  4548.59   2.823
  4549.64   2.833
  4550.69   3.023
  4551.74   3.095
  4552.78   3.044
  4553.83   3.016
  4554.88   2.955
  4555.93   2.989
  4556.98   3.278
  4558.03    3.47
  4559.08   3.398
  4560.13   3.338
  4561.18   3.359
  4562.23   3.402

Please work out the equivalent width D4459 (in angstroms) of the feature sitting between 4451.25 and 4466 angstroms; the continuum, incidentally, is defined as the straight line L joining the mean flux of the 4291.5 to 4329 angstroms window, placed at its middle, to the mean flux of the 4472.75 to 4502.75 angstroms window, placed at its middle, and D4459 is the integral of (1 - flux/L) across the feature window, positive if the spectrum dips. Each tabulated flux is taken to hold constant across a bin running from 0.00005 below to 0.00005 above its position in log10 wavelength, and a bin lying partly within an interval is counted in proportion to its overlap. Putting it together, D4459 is 2.2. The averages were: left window 1.71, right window 2.84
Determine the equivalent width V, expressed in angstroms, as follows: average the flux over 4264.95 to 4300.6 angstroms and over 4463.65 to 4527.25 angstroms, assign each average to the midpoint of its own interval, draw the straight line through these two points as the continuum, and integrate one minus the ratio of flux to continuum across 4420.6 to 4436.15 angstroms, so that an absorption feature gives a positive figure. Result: 1.1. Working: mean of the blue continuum 1.65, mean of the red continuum 2.95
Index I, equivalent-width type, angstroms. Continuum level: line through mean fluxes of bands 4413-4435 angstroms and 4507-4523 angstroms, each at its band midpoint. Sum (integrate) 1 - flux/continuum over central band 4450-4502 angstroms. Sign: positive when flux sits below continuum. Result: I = 4.1 angstroms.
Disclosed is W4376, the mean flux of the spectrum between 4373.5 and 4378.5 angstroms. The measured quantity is 2.05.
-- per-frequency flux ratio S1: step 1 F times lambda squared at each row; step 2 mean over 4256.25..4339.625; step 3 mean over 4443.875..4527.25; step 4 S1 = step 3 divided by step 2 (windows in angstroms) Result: 1.70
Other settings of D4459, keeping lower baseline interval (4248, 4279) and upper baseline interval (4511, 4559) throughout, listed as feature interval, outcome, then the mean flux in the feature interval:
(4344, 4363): -3.4 angstroms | 2.41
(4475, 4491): -0.8 angstroms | 2.81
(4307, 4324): -0.7 angstroms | 1.95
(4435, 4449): -0.7 angstroms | 2.61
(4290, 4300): 0.9 angstroms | 1.6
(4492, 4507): -1.5 angstroms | 3.03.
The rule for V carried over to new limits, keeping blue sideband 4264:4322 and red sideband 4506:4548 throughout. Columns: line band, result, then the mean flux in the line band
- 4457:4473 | 1.0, 2.44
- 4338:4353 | -1.9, 2.23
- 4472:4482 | -0.6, 2.84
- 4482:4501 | -0.6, 2.82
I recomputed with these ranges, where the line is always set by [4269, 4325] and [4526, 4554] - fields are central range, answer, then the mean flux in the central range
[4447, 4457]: -0.48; 2.47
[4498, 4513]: -3.83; 3.27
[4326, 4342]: -3.90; 2.27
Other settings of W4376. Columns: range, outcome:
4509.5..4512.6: 3.32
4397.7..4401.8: 2.43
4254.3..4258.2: 1.65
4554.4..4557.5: 3.07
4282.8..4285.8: 1.9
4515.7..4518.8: 3.07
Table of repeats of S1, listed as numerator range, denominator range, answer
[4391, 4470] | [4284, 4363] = 1.26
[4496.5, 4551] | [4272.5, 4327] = 1.97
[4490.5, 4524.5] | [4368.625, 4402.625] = 1.57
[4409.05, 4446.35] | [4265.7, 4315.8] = 1.70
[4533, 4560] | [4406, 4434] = 1.28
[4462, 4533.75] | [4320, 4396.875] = 1.41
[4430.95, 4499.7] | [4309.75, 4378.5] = 1.22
